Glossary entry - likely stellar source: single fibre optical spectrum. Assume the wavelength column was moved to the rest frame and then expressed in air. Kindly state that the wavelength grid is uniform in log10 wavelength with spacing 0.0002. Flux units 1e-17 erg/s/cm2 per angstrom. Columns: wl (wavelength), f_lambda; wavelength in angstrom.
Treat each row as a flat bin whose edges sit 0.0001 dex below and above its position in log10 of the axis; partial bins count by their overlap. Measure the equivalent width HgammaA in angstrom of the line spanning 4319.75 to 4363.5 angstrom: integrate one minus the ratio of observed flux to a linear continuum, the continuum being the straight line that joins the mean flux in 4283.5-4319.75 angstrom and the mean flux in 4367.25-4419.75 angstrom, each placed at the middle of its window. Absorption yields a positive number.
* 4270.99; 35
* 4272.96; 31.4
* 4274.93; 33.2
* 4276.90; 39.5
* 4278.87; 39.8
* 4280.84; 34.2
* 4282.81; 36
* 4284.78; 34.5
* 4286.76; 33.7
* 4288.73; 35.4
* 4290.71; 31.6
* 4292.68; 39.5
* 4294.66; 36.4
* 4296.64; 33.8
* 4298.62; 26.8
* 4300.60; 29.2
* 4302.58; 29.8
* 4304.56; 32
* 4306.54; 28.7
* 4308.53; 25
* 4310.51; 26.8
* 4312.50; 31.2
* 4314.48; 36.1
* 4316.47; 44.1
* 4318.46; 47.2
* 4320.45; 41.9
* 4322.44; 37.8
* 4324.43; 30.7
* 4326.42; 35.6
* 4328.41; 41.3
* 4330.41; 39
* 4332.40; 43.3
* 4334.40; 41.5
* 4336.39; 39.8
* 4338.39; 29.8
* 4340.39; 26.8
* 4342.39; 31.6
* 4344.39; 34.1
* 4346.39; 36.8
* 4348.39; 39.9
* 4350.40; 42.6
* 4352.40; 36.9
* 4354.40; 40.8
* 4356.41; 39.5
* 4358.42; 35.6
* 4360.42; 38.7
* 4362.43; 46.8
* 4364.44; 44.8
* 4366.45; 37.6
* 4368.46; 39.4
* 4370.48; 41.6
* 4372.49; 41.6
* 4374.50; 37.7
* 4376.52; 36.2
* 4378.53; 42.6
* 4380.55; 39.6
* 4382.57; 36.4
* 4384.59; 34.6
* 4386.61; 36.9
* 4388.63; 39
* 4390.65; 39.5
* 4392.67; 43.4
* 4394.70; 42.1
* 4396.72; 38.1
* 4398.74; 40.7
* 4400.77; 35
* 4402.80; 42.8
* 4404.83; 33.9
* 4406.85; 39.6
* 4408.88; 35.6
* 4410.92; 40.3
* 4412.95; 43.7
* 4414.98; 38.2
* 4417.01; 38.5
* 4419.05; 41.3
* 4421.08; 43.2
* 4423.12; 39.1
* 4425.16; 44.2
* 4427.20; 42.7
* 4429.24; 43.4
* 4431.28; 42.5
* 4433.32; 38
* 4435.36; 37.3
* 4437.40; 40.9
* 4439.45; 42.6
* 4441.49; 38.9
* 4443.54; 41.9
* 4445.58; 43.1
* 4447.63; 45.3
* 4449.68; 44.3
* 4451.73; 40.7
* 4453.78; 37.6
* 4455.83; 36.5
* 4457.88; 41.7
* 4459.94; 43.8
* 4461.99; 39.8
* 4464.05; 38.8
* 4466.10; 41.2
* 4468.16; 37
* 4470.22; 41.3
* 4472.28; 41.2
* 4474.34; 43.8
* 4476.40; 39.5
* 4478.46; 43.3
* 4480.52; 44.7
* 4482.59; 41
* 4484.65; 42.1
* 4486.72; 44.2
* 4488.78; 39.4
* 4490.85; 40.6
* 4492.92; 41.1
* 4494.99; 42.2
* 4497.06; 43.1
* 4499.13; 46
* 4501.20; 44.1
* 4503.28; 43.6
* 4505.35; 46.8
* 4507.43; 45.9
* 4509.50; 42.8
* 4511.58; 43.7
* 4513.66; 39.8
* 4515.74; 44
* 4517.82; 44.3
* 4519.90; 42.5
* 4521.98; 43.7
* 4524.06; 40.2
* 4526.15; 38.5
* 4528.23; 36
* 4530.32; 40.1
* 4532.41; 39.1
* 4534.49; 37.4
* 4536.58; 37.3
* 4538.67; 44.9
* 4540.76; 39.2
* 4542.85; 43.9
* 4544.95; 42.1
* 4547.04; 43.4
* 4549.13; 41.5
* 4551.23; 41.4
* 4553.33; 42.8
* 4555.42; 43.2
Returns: -2.2 angstrom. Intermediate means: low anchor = 33.5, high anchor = 39.1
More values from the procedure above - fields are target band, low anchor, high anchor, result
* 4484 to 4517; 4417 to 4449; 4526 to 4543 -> -2.4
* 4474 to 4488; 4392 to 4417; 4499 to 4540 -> -0.5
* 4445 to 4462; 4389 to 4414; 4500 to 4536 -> -0.4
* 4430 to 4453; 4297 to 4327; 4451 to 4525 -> -0.9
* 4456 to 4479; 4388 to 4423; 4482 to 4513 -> 0.6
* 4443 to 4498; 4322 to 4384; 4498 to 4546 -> -0.8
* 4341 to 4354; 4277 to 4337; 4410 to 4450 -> 0.2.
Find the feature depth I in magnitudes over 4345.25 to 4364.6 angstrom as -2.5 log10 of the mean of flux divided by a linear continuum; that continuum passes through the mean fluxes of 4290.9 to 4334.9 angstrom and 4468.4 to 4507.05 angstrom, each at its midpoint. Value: -0.08 mag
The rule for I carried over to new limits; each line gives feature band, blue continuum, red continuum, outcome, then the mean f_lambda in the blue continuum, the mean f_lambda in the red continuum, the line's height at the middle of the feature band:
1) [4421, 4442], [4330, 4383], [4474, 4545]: -0.02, 38.6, 42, 40.3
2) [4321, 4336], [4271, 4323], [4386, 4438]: -0.08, 34.4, 40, 36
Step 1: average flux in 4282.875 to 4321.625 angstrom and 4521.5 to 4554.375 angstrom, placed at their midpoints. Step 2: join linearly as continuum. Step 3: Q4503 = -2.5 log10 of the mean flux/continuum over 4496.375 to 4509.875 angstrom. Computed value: -0.13 mag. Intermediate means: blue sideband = 34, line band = 44.8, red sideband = 40.7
